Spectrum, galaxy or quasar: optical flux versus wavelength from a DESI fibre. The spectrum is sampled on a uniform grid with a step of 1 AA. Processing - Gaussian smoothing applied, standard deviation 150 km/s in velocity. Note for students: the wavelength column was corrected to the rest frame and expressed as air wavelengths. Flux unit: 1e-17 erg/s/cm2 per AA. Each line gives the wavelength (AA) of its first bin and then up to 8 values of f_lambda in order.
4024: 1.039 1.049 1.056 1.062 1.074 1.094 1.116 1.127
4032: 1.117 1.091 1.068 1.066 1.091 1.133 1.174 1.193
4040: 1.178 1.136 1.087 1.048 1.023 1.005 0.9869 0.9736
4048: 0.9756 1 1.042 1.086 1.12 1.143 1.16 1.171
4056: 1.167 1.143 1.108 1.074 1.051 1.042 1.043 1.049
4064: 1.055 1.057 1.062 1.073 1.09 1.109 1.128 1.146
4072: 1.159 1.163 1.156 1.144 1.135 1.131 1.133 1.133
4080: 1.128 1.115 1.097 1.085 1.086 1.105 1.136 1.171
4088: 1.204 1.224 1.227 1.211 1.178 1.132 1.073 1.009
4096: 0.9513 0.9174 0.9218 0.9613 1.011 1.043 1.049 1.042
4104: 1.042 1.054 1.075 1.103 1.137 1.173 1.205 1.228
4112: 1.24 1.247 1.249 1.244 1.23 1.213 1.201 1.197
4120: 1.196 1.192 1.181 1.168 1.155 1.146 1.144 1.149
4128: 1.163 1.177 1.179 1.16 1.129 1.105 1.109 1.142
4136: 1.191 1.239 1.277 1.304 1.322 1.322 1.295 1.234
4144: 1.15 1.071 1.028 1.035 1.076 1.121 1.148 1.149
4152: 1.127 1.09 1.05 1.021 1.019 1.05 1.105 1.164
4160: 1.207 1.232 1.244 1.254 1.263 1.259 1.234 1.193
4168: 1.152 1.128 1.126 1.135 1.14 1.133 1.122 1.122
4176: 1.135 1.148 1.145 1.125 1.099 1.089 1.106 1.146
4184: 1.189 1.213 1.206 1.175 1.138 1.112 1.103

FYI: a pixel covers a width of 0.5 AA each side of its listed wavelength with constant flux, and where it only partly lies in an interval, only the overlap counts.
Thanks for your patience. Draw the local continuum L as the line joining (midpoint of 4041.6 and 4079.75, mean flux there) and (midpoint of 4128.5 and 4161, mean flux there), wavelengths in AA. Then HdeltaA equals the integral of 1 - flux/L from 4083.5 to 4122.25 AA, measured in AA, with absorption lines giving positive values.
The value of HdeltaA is -0.3 AA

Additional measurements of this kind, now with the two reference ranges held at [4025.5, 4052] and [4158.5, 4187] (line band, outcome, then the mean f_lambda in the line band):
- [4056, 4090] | -0.4 AA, 1.12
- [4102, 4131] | -0.9 AA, 1.17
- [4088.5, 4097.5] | 0.1 AA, 1.1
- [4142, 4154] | 0.4 AA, 1.12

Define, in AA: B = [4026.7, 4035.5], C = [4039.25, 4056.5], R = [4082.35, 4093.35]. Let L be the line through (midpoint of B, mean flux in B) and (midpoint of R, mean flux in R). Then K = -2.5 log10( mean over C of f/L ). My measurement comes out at 0.033 mag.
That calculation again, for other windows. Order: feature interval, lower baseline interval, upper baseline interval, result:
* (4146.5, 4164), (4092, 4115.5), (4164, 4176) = 0.019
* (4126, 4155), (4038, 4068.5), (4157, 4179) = -0.011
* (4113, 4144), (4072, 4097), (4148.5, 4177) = -0.058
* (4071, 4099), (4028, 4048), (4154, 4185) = -0.005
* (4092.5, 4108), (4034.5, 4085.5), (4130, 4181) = 0.094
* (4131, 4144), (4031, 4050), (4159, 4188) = -0.068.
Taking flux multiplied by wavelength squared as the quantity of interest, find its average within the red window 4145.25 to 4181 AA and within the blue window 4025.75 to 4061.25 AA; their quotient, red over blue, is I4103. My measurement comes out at 1.1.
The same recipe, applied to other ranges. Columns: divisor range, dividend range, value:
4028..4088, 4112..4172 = 1.11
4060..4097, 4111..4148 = 1.10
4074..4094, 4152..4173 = 1.05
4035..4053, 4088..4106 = 1.02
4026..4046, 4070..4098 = 1.05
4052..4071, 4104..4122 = 1.11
